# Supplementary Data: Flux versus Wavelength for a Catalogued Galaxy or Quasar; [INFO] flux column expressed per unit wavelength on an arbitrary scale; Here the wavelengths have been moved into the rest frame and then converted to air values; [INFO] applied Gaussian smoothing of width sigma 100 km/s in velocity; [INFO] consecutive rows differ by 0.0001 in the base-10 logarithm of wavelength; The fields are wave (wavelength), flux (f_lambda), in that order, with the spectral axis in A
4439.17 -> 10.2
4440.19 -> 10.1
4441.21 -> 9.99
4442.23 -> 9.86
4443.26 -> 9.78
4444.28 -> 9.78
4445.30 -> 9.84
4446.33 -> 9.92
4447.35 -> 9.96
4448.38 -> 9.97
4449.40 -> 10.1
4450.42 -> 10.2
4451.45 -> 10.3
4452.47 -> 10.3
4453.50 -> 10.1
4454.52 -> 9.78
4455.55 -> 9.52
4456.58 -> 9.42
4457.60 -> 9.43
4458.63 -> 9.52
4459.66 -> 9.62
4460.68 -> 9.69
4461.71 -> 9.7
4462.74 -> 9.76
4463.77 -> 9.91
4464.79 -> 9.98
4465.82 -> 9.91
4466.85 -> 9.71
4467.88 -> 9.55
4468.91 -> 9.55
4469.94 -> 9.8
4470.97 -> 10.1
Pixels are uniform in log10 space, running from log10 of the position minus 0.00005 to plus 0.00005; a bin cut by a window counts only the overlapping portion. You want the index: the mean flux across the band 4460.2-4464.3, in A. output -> 9.77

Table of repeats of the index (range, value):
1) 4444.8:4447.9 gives 9.88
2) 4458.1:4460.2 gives 9.57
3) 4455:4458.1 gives 9.45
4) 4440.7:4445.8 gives 9.86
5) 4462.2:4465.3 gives 9.89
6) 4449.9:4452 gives 10.3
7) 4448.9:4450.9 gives 10.2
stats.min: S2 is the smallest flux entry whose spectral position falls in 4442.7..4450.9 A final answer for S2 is 9.78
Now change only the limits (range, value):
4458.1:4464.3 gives 9.52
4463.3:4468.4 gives 9.55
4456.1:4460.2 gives 9.42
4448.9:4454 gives 10.1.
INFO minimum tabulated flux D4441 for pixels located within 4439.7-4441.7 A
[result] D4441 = 9.99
